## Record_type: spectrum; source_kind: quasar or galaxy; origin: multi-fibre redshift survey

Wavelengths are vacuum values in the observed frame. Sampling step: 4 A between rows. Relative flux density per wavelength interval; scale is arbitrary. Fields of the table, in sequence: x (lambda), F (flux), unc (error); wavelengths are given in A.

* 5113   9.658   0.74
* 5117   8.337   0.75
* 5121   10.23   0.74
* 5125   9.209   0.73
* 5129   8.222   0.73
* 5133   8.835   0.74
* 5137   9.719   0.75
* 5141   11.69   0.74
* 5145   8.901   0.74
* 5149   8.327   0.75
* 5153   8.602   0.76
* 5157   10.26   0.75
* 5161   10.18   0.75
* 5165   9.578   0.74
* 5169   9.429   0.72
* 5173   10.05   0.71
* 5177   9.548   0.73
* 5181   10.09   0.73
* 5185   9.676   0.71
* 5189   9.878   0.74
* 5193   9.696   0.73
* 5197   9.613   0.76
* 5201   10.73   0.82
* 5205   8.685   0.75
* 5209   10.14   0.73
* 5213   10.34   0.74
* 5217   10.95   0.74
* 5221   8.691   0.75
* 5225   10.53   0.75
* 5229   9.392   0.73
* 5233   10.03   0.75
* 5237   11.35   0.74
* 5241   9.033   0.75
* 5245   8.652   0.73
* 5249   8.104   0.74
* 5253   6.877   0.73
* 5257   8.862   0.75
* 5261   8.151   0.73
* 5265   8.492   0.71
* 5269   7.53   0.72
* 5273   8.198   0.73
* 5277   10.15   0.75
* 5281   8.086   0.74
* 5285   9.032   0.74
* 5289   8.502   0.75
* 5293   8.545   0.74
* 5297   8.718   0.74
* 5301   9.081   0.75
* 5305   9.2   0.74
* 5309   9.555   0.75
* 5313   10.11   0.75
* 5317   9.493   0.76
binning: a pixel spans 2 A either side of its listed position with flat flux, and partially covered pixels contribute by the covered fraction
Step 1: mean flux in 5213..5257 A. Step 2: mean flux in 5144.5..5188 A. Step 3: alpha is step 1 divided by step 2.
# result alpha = 1.0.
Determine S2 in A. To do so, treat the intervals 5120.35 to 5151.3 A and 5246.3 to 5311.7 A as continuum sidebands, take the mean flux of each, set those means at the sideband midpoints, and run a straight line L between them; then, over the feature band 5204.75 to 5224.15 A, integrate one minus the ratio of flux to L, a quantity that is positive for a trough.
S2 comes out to -2.1 A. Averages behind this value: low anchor 9.35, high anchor 8.59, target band 9.9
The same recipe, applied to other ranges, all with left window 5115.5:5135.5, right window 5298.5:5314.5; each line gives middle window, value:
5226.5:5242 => -1.3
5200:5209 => -0.5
